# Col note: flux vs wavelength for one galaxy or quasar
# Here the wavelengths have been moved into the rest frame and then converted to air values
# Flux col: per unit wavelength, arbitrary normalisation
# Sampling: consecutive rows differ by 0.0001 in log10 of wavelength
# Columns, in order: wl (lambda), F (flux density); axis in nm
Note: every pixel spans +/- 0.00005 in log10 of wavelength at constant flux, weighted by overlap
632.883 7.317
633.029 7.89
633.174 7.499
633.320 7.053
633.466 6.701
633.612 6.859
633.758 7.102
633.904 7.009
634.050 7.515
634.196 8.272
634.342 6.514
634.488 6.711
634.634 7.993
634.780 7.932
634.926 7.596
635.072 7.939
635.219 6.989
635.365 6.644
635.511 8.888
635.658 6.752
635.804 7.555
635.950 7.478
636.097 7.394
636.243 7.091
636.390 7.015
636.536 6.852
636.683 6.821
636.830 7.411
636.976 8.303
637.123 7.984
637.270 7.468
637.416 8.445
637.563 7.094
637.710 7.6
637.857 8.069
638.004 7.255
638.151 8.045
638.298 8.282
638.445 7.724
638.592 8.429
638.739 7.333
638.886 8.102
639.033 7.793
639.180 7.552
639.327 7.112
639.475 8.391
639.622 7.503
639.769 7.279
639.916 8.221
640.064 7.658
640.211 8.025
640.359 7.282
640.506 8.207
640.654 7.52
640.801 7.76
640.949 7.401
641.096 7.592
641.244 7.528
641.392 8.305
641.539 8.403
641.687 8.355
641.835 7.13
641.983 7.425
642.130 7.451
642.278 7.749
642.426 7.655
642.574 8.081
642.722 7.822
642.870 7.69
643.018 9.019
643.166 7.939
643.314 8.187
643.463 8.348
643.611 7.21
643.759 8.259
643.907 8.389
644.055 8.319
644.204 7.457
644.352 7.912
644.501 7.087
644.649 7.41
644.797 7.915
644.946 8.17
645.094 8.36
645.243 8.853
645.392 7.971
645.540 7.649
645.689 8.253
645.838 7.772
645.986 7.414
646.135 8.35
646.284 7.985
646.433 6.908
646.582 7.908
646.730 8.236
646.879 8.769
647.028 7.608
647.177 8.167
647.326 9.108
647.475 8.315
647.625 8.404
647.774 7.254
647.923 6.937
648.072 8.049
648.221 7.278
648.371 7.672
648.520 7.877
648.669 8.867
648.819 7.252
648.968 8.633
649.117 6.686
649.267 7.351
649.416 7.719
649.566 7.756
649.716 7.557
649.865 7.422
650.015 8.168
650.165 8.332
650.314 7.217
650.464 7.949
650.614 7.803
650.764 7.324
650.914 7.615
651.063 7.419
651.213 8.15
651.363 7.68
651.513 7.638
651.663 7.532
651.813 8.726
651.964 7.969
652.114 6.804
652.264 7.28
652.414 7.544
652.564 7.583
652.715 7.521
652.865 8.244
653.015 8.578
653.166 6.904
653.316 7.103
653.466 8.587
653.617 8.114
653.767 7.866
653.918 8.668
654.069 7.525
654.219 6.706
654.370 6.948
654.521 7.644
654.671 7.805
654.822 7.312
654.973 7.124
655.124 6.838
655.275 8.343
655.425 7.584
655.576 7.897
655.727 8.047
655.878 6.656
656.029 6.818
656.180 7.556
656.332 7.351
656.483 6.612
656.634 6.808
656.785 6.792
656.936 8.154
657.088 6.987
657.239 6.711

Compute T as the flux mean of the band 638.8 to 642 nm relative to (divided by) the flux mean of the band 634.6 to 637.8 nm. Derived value 1.0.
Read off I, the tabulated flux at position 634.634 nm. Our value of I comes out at 7.993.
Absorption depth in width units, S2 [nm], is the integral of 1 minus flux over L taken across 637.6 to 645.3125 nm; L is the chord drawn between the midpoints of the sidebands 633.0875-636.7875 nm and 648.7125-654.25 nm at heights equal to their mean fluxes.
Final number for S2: -0.41 nm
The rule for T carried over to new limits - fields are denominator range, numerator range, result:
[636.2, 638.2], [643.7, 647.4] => 1.06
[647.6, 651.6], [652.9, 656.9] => 0.97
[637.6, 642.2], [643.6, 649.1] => 1.02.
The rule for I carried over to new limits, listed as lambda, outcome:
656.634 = 6.808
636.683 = 6.821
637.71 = 7.6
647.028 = 7.608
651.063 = 7.419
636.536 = 6.852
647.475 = 8.315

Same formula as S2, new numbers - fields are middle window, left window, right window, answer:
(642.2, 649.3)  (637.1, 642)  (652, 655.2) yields -0.231 nm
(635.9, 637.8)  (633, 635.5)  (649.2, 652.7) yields -0.019 nm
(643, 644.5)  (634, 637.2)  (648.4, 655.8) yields -0.090 nm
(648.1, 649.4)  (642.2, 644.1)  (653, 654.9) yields 0.020 nm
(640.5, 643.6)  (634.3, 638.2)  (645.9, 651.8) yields -0.093 nm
